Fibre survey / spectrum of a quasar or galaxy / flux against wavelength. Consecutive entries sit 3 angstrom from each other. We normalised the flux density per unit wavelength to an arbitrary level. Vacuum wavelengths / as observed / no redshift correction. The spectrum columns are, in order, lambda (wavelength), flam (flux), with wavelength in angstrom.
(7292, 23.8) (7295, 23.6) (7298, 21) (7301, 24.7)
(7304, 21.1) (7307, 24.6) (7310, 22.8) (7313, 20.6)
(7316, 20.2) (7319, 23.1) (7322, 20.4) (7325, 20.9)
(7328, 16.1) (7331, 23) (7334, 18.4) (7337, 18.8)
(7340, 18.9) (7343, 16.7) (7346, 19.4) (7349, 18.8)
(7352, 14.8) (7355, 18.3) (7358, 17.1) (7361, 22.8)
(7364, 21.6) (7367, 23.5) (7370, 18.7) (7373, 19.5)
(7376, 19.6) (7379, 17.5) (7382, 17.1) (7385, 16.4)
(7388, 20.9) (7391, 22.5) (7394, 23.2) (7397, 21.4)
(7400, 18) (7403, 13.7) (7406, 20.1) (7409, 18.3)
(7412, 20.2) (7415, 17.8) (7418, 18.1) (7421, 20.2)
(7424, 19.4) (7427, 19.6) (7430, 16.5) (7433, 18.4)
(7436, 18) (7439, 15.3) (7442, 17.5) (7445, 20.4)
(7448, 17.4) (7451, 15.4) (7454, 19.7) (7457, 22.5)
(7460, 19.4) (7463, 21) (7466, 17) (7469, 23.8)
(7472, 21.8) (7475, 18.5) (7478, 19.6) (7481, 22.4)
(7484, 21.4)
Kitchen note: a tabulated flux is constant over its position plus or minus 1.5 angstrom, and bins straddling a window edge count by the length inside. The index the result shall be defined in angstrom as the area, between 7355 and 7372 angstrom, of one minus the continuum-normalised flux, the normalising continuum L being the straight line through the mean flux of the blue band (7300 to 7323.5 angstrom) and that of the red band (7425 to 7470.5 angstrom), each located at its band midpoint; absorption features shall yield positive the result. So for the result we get 0.3 angstrom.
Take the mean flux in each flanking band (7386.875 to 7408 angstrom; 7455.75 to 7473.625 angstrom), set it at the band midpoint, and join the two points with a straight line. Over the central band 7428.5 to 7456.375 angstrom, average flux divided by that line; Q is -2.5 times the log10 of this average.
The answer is 0.16 mag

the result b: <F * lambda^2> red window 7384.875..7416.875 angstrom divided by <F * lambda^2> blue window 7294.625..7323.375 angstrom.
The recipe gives 0.9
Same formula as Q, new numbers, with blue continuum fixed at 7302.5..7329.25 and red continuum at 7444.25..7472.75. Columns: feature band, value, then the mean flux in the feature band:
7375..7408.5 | 0.07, 19.1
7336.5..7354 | 0.17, 17.9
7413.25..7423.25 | 0.08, 18.8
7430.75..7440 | 0.16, 17.3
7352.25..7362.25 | 0.11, 18.7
